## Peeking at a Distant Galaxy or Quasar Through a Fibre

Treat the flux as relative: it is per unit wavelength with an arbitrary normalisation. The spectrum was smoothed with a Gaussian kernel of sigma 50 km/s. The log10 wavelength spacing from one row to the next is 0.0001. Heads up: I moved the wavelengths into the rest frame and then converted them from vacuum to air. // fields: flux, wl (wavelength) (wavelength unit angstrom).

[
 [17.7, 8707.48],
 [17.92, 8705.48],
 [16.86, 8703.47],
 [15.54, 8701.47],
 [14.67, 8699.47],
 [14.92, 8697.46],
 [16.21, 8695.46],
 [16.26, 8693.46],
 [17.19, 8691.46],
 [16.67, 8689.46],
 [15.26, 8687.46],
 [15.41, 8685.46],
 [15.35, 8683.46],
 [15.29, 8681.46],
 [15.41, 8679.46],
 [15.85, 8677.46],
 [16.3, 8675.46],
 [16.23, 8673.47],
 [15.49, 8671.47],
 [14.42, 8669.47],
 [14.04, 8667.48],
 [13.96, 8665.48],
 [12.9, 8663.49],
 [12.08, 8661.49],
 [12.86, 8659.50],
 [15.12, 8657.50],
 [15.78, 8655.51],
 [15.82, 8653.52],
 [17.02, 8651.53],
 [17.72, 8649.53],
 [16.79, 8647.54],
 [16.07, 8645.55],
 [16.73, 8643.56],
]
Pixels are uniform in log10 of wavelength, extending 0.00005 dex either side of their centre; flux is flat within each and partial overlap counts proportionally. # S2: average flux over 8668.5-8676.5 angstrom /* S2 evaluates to 15.6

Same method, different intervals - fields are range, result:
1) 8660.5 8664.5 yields 12.5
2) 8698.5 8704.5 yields 15.7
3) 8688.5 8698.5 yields 16.2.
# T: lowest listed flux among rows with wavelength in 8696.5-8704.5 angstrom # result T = 14.67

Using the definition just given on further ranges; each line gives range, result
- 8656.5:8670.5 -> 12.08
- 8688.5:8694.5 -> 16.26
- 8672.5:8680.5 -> 15.41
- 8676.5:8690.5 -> 15.26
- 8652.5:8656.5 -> 15.78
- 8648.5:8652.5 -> 17.02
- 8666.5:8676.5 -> 14.04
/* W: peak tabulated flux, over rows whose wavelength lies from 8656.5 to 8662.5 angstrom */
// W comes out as 15.12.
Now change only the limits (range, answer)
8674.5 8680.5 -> 16.3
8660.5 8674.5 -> 16.23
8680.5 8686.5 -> 15.41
